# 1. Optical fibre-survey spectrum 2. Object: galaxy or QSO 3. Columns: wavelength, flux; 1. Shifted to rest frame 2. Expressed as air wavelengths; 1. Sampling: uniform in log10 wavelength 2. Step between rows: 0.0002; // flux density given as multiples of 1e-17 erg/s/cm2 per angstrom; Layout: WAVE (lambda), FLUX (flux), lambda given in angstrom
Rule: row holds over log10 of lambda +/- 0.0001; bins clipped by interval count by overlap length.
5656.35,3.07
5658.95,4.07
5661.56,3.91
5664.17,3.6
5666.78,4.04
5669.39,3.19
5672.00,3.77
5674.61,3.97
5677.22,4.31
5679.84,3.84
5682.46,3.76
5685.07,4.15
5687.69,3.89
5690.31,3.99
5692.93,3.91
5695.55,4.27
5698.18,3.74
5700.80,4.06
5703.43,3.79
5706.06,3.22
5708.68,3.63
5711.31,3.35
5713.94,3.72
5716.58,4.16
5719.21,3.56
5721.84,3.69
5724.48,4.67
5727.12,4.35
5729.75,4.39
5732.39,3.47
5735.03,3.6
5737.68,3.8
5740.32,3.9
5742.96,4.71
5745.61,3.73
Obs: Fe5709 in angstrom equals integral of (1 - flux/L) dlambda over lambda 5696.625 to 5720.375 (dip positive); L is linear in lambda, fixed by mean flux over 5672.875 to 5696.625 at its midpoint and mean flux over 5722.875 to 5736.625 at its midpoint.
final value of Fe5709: 2.0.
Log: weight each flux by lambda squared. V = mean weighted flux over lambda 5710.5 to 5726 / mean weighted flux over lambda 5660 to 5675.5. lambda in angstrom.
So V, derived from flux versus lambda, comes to 1.05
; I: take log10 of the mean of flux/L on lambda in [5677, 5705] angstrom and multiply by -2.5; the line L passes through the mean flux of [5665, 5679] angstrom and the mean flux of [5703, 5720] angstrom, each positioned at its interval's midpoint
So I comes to -0.06 mag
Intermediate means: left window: 3.85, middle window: 3.95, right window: 3.63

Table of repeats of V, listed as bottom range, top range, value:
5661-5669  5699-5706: 1.02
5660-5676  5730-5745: 1.07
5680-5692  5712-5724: 0.98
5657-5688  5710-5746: 1.04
